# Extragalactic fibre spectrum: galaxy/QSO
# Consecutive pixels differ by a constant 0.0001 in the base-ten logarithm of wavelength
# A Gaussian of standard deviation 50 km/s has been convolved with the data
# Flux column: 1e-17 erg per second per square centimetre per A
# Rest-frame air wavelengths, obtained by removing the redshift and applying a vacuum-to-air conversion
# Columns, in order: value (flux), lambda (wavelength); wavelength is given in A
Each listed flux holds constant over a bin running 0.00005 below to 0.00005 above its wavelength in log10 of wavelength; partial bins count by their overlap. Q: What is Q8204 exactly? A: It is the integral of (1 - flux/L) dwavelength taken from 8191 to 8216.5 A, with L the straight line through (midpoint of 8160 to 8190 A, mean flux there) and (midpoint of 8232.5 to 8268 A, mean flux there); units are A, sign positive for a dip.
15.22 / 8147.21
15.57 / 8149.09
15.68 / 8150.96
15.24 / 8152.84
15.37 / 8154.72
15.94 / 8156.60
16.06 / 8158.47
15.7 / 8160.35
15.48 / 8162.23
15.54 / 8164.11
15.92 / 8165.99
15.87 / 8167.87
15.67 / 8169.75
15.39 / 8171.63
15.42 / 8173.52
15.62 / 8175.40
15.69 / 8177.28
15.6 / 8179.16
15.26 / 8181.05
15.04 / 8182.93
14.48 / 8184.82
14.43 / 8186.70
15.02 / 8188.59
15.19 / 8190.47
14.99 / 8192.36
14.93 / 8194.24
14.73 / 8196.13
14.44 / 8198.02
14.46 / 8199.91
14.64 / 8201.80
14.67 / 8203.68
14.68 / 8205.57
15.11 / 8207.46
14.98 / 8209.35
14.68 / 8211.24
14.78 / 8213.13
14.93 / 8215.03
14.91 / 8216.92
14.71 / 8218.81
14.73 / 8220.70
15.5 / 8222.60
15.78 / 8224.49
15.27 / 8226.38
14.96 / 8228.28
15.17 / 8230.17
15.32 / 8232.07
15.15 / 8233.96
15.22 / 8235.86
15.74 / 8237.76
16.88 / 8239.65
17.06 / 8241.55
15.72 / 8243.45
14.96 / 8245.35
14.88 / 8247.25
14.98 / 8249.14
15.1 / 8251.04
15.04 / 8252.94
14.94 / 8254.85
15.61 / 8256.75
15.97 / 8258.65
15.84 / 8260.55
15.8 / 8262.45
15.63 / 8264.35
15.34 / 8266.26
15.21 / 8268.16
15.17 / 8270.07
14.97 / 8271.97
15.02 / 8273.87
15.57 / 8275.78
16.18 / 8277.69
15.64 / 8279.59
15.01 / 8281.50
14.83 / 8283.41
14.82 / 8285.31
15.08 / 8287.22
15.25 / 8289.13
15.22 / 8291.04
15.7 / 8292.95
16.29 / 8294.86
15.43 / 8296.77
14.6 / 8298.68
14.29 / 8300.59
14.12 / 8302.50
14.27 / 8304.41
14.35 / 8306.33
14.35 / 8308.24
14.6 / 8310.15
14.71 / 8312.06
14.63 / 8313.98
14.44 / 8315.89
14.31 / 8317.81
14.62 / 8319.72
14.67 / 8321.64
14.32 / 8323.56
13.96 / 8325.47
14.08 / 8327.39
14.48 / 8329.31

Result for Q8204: 1.1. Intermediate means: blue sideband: 15.4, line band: 14.8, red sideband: 15.5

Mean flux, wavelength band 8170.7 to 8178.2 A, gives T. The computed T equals 15.5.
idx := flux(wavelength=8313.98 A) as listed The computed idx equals 14.63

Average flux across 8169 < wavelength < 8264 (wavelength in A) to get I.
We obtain 15.2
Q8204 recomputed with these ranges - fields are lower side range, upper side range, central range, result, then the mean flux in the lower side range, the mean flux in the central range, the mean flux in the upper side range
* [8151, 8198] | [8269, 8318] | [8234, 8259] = -0.67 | 15.3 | 15.5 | 15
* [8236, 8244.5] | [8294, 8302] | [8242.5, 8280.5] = 1.01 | 16.2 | 15.4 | 15.1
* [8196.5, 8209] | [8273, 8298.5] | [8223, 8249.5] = -0.99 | 14.7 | 15.5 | 15.4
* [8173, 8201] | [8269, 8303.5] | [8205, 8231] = 0.08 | 15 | 15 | 15.2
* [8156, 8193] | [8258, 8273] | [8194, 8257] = 1.31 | 15.4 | 15.1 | 15.5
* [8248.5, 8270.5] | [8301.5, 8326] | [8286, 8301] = -0.48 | 15.4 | 15.3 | 14.4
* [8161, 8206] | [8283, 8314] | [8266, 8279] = -0.38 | 15.1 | 15.4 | 14.9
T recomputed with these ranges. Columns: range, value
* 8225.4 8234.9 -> 15.2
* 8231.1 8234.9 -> 15.2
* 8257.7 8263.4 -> 15.9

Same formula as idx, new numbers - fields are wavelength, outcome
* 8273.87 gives 15.02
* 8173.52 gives 15.42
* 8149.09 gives 15.57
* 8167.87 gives 15.87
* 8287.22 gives 15.08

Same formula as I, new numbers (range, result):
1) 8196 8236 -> 14.9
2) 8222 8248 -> 15.5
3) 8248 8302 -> 15.3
